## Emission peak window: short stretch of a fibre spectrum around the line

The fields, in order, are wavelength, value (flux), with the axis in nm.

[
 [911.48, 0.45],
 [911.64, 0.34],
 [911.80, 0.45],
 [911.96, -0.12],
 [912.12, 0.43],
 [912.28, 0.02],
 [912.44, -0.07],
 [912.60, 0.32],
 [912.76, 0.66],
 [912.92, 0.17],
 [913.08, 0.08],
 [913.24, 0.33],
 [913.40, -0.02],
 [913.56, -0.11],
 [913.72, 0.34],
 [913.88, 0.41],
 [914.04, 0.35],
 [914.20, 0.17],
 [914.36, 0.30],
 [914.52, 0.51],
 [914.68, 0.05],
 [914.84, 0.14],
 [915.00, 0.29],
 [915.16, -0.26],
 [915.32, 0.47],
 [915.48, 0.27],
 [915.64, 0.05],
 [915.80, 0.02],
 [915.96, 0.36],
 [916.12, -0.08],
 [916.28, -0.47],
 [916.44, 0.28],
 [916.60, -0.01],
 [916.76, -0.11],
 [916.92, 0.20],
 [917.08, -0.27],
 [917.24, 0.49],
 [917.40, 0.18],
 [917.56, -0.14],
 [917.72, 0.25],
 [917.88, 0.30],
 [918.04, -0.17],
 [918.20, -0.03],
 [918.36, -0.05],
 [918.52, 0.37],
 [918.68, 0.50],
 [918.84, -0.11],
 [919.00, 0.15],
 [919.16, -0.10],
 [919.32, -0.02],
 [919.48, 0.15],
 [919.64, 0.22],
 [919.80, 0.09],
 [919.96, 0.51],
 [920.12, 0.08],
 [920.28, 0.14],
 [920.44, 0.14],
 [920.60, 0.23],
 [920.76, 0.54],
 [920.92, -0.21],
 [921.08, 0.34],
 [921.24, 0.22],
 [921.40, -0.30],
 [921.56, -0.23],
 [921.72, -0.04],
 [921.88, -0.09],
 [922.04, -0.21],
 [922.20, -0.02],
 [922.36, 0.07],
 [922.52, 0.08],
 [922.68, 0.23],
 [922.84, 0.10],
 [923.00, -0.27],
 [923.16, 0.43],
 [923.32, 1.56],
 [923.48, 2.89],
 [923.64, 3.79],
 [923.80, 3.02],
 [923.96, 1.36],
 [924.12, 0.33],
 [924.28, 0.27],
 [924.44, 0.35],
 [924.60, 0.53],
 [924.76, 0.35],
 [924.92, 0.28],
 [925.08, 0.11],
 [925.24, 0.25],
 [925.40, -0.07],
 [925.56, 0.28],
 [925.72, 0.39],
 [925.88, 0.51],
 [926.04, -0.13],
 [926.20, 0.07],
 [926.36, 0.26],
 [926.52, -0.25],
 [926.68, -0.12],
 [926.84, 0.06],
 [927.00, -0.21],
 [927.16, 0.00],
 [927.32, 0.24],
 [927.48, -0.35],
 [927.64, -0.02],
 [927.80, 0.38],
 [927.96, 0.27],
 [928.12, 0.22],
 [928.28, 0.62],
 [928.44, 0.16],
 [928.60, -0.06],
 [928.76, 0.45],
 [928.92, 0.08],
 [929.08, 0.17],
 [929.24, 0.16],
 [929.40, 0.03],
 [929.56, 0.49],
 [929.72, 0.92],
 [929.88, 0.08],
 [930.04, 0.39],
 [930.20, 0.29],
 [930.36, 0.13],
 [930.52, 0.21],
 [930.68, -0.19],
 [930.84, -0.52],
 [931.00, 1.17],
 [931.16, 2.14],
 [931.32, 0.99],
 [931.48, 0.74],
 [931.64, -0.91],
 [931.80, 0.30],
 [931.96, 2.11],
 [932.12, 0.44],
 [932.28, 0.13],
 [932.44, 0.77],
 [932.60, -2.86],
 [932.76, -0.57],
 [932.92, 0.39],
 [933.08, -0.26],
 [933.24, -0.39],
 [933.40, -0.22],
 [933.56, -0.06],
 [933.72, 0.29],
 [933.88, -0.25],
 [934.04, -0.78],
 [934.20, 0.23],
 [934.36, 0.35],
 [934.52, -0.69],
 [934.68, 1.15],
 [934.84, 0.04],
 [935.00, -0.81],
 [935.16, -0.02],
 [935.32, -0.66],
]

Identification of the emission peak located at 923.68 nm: H-beta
